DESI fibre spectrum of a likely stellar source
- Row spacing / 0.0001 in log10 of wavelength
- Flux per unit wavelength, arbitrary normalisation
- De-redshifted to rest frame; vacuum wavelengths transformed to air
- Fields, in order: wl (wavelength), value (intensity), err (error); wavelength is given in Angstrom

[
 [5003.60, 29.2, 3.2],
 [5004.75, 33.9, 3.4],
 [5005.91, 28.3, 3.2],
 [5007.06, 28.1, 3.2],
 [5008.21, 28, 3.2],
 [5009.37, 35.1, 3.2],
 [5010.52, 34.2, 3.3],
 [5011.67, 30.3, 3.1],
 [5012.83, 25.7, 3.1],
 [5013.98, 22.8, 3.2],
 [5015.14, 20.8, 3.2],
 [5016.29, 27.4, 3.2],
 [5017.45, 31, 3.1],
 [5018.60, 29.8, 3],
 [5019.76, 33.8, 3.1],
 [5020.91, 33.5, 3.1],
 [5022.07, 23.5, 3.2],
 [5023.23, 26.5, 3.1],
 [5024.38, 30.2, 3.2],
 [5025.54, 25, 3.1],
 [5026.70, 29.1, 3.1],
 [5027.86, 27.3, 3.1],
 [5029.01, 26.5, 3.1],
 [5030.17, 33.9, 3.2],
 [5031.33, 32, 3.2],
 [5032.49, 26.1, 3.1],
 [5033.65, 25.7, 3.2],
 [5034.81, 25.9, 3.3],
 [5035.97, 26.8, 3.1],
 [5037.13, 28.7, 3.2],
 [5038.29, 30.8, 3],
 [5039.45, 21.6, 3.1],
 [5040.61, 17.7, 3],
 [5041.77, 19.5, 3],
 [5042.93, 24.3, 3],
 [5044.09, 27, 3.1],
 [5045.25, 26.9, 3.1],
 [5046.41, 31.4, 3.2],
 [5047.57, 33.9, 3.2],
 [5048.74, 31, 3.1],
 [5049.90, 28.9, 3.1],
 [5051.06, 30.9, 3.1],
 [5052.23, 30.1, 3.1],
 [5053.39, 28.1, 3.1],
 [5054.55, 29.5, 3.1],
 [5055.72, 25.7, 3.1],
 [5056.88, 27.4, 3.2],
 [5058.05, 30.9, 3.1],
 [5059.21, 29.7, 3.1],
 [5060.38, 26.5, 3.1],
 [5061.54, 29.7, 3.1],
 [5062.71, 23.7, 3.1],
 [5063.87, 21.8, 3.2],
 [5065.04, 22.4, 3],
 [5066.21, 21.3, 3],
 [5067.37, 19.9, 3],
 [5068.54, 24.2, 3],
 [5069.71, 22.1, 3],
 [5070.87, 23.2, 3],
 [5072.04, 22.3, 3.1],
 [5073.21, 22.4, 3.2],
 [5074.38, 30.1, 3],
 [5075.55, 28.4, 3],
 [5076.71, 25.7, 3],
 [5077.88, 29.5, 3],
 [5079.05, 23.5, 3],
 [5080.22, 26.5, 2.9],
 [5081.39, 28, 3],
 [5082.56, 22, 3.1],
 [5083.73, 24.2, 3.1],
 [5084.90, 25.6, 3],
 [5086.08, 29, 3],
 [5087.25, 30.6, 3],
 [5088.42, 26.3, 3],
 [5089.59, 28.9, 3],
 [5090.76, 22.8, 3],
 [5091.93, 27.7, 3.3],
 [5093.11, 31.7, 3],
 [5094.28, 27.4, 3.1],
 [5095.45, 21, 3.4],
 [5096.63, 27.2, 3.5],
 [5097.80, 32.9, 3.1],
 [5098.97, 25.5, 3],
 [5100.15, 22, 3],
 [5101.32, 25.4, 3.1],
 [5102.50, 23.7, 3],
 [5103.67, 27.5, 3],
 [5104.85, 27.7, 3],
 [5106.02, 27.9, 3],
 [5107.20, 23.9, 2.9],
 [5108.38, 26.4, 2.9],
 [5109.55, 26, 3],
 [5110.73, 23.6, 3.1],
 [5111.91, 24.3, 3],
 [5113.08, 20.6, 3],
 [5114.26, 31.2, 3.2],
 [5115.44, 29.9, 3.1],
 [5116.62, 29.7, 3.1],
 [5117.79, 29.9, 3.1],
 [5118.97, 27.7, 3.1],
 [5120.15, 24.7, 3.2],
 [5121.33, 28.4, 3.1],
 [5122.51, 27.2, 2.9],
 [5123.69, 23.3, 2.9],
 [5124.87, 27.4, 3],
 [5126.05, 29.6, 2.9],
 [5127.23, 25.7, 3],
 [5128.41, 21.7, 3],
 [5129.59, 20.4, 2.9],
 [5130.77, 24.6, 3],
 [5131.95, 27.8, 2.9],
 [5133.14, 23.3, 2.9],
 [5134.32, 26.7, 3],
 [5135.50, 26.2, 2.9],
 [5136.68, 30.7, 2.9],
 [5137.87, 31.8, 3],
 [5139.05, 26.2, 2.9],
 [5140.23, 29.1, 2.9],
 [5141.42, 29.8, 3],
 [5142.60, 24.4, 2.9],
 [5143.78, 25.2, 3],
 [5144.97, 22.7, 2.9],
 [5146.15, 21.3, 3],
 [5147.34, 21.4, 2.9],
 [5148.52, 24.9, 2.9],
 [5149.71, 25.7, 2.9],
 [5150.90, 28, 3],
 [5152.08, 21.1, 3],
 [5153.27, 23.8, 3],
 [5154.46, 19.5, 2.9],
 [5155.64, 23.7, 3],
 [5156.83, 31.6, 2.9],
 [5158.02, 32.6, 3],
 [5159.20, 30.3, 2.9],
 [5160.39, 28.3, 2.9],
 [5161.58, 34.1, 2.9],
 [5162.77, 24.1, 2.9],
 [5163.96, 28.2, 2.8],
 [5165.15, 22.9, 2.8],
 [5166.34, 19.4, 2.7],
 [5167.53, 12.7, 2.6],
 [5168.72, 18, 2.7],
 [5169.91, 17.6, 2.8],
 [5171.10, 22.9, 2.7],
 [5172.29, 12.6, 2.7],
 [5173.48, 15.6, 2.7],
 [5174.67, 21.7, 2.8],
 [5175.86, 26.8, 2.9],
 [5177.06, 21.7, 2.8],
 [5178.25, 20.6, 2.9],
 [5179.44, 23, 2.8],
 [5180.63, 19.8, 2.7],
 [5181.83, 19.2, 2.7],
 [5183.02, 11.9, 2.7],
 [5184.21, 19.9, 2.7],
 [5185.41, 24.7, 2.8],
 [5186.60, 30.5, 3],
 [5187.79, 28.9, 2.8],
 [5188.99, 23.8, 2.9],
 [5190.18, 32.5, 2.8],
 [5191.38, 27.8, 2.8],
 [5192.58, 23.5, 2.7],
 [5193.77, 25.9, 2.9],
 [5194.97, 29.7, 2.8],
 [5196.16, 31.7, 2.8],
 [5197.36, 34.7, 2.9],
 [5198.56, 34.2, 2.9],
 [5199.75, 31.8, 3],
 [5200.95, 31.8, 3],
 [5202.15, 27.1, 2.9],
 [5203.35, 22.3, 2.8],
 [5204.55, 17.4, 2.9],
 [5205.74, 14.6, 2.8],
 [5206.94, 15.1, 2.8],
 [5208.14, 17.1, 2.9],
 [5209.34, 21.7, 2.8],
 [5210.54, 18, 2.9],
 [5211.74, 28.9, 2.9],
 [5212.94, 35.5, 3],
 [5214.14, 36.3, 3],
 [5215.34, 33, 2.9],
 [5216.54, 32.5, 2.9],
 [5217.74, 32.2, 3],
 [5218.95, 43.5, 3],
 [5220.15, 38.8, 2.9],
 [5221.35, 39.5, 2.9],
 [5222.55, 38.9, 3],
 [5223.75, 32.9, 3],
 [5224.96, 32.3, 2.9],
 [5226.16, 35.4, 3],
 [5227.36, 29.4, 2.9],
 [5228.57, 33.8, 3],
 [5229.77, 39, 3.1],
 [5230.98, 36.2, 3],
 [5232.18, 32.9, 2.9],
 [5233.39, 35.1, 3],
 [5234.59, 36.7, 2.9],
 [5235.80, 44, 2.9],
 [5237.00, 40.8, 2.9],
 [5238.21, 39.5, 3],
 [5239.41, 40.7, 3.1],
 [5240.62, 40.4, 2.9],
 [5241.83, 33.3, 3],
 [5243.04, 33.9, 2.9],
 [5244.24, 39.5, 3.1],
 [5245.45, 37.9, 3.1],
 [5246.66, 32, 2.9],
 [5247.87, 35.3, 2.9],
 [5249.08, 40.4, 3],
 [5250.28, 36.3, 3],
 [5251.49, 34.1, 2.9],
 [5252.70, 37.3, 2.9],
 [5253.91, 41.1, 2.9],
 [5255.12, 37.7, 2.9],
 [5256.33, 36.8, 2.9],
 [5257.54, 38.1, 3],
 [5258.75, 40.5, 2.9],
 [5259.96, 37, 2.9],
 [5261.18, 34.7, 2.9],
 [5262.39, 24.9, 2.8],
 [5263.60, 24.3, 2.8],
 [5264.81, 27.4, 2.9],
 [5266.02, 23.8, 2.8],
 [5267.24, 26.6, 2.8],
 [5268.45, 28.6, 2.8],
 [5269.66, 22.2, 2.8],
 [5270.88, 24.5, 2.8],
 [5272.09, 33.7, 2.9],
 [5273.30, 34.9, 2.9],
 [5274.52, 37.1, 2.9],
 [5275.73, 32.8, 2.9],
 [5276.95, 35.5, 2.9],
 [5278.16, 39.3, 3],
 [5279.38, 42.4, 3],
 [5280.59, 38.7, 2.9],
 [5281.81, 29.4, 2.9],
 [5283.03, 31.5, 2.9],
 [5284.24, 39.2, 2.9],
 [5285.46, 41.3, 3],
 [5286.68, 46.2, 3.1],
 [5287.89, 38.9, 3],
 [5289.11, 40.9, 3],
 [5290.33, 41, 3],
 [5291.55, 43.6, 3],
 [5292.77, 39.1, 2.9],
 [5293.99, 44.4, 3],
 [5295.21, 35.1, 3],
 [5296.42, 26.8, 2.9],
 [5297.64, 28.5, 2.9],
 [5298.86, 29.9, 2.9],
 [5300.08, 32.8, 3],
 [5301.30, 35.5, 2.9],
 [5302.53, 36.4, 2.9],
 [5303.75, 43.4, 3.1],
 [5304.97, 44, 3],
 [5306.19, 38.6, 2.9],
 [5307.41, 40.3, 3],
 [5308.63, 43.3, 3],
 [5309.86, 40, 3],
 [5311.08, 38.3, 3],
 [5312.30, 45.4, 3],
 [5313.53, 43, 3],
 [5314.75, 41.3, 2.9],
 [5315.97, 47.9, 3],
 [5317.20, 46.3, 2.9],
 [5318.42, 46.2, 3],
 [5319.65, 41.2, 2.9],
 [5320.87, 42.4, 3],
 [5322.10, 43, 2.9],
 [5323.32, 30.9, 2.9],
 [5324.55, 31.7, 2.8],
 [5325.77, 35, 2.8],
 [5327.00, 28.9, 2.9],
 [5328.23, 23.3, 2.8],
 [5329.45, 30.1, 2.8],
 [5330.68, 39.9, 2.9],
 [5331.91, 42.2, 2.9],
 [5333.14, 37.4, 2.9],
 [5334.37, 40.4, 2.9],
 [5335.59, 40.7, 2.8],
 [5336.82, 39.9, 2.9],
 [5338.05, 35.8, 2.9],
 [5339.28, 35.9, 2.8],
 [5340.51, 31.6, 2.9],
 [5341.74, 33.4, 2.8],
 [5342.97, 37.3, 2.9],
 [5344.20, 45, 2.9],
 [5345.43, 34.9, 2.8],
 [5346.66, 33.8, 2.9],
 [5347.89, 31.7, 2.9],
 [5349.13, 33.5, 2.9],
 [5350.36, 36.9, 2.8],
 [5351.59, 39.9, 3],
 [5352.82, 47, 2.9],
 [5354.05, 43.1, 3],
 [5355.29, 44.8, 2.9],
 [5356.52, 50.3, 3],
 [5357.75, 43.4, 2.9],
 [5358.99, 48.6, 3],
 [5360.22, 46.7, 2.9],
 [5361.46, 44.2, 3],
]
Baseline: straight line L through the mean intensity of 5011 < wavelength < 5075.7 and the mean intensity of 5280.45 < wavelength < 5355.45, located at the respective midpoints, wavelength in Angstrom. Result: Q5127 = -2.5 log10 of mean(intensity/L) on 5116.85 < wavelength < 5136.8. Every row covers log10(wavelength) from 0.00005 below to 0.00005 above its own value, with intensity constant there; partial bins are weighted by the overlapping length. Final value 0.160 mag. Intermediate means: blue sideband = 26.9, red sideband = 38.2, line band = 26.2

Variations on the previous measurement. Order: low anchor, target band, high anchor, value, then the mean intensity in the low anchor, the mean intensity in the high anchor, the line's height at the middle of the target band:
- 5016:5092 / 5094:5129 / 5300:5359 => 0.122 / 26.9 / 39.1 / 29.4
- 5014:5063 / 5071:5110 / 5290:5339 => 0.134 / 27.8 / 38.3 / 29.8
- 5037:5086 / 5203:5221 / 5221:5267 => 0.234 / 26.1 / 35.5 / 33.9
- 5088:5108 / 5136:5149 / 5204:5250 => 0.104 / 26.4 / 33.3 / 28.8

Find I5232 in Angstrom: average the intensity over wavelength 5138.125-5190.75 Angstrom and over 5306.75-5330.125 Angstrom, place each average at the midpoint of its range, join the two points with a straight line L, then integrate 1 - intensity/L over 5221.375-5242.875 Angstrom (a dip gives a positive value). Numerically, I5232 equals -4.4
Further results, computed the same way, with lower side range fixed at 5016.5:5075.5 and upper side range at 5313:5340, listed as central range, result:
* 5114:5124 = 0.6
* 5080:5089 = 0.6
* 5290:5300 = 0.3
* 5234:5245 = -1.2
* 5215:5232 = -0.7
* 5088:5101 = 1.0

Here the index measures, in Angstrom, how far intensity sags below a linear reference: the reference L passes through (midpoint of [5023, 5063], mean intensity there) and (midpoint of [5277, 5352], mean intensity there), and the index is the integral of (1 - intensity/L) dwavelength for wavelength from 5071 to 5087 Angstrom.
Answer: 1.72 Angstrom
